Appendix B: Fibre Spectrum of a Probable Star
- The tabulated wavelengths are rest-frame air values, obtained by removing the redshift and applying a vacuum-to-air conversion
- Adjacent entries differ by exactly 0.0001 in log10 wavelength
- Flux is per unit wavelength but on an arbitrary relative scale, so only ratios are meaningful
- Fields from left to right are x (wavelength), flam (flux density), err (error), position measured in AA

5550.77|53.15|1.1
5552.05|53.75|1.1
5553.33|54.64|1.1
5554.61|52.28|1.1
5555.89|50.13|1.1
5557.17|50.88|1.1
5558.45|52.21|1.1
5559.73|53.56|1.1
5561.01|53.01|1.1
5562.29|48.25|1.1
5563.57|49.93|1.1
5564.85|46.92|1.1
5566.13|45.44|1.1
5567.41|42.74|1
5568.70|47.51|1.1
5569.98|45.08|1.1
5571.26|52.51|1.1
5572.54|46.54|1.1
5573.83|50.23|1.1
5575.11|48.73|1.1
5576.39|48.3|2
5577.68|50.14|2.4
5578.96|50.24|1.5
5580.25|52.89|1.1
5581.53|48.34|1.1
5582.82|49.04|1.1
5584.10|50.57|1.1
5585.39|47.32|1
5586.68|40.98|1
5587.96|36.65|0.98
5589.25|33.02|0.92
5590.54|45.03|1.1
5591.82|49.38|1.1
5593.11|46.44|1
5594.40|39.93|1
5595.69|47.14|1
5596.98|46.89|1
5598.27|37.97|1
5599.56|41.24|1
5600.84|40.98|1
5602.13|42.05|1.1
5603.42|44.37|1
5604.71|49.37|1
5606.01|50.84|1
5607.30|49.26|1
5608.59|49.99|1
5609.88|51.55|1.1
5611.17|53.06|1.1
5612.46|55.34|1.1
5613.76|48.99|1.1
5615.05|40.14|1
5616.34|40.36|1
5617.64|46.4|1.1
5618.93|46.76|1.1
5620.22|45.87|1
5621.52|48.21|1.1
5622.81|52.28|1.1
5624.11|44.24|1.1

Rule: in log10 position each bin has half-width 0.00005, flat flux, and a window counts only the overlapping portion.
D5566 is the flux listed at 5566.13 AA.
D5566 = 45.44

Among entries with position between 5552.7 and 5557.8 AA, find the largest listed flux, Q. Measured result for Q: 54.64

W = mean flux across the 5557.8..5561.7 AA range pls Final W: 52.9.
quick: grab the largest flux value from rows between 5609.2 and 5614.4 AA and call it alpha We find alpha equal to 55.34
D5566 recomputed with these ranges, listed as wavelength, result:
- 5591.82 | 49.38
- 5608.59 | 49.99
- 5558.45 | 52.21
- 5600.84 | 40.98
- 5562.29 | 48.25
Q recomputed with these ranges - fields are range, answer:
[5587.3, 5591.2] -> 45.03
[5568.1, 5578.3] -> 52.51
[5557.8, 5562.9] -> 53.56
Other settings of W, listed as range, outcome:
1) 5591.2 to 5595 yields 45.2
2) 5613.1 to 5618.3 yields 44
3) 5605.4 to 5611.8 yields 51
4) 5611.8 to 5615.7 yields 48.2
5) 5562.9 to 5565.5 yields 48.5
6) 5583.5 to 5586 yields 48.9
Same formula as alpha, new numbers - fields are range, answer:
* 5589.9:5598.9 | 49.38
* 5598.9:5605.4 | 49.37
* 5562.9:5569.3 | 49.93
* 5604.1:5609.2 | 50.84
